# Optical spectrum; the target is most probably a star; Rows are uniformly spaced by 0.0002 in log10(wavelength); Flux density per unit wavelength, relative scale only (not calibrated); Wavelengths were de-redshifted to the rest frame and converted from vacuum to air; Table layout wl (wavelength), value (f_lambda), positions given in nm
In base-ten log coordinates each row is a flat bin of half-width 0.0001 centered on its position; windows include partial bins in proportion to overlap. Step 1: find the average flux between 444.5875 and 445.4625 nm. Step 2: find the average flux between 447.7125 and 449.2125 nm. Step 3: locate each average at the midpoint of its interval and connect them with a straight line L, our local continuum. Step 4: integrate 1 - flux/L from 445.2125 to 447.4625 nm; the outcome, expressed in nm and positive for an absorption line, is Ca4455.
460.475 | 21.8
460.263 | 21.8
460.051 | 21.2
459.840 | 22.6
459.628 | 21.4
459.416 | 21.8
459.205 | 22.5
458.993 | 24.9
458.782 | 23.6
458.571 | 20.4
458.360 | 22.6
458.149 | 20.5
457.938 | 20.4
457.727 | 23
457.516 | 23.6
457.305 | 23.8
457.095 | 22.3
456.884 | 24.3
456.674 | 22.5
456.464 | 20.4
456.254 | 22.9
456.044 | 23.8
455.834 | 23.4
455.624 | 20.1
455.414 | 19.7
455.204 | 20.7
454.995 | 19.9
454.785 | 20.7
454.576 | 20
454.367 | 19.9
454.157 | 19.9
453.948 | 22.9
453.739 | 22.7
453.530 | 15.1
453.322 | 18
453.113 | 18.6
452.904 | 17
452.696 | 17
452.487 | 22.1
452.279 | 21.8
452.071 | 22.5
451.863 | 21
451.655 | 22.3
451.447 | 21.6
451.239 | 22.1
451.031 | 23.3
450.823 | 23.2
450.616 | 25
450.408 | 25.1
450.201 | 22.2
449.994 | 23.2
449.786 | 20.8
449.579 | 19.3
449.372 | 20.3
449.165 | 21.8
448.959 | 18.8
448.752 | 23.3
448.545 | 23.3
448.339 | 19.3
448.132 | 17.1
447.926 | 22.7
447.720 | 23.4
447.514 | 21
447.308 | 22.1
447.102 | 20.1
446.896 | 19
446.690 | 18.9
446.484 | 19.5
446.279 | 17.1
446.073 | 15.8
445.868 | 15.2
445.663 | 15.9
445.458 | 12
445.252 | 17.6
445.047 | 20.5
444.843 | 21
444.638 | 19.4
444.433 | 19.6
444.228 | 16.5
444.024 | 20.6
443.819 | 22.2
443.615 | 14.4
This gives 0.23 nm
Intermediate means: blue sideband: 18.7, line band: 17.6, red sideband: 21.1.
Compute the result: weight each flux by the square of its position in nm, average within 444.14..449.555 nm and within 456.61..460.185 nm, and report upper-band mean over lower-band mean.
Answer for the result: 1.22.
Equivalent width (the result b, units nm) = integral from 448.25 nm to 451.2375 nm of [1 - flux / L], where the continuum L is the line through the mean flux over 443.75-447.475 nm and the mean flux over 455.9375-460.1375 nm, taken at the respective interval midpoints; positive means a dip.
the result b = -0.34 nm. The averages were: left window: 18.5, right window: 22.4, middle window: 22.1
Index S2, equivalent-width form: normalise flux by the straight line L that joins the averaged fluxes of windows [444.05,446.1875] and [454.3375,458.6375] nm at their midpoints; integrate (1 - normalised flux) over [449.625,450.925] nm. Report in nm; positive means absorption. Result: -0.25 nm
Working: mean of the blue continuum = 17.5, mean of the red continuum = 21.7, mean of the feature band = 23.1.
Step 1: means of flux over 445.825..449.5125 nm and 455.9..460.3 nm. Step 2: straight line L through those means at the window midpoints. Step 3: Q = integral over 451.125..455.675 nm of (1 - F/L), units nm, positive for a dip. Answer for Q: 0.23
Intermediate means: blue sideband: 20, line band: 20.3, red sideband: 22.4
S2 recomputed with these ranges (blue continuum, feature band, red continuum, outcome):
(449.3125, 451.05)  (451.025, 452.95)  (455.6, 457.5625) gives 0.13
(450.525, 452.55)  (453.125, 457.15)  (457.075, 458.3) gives 0.25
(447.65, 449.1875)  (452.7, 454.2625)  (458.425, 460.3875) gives 0.19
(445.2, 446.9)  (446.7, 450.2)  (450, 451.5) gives -0.18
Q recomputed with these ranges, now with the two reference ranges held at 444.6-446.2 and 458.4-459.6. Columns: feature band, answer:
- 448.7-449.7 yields -0.11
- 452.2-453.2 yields 0.04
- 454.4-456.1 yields 0.01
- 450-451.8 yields -0.35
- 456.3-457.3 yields -0.04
